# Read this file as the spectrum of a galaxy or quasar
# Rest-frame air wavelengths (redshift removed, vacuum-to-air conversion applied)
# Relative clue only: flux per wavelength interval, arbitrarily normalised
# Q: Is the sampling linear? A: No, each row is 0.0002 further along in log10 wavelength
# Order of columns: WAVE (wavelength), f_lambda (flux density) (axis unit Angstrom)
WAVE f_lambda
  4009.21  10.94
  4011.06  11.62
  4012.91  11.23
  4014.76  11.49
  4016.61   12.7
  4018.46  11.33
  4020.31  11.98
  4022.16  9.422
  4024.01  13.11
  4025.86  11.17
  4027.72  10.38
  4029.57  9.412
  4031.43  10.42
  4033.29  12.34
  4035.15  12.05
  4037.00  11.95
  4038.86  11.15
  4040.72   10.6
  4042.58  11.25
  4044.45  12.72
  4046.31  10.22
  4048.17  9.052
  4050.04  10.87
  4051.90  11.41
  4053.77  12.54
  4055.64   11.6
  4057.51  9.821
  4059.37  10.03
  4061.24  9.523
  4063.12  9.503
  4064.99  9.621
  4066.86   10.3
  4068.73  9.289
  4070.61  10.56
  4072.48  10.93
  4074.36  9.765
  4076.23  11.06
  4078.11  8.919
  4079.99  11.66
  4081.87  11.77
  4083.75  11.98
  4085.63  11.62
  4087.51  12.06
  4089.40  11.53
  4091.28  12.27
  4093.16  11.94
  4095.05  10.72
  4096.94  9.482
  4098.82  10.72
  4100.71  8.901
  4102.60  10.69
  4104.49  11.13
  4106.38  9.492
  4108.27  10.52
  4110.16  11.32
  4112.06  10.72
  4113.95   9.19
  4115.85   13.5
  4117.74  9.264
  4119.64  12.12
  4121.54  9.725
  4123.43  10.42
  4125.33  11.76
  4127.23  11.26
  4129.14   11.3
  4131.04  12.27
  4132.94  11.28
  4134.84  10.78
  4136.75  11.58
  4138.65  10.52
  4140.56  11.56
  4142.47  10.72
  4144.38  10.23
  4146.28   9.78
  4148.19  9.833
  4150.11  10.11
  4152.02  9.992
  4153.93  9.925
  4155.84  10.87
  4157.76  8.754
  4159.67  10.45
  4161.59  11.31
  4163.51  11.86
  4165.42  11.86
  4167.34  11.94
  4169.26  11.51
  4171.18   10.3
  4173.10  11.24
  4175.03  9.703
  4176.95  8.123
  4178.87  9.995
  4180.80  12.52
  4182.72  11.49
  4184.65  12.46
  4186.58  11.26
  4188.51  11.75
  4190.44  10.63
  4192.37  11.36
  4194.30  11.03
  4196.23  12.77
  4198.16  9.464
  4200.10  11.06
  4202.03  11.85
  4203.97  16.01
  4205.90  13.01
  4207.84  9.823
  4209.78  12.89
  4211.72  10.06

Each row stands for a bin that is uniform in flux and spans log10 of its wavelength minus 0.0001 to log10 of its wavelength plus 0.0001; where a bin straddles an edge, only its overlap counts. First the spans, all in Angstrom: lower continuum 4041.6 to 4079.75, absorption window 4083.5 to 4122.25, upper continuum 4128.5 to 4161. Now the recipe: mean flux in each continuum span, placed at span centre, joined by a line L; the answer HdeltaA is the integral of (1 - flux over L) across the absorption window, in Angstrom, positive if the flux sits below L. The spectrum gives -1.3 Angstrom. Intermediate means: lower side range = 10.5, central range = 10.9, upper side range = 10.6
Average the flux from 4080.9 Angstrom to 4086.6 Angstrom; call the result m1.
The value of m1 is 11.8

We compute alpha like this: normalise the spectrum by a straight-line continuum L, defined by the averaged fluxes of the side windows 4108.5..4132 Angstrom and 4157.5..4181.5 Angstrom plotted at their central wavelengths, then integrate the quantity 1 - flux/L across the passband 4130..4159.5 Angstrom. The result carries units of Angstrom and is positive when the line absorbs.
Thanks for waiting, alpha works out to 1.0 Angstrom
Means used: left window 11.1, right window 10.8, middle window 10.5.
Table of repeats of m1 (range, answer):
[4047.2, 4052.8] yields 10.4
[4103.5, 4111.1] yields 10.6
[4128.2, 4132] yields 11.8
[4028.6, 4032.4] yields 9.94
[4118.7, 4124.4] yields 10.8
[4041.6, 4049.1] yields 10.8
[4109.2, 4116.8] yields 11.2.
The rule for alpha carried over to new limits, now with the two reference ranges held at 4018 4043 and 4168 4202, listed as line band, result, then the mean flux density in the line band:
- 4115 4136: -0.30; 11.2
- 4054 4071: 1.58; 10.1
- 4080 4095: -0.91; 11.8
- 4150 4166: 0.69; 10.6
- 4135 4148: 0.45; 10.7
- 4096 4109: 1.14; 10.1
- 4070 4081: 0.64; 10.5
